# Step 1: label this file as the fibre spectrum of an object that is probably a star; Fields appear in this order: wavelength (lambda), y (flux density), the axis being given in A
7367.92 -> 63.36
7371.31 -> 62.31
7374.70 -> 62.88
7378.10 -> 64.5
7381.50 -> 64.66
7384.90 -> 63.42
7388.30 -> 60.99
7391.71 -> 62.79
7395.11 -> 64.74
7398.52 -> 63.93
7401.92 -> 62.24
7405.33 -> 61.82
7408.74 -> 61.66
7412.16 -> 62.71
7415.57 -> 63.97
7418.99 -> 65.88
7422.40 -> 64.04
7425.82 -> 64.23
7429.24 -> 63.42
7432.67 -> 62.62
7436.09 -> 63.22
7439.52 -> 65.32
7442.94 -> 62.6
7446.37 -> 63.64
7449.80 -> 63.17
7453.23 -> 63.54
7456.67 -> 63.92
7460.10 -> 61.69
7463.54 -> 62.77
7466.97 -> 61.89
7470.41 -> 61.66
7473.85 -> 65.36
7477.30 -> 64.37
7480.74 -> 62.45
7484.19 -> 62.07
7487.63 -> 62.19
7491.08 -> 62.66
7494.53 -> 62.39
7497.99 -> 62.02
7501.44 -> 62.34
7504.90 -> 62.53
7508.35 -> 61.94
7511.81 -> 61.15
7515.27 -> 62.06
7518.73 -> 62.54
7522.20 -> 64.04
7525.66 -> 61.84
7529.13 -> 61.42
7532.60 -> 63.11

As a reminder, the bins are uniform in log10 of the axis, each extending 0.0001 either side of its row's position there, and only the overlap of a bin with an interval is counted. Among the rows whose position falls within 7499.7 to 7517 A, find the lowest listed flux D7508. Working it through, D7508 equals 61.15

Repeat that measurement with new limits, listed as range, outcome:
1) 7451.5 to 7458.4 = 63.54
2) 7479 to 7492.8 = 62.07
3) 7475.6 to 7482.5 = 62.45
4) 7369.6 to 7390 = 60.99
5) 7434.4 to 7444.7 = 62.6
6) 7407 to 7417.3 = 61.66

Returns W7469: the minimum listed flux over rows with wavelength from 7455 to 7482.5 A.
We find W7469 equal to 61.66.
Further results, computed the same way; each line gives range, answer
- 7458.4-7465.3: 61.69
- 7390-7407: 61.82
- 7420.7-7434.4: 62.62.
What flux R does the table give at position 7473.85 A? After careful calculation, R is 65.36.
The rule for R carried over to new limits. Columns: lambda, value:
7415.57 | 63.97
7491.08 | 62.66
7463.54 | 62.77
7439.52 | 65.32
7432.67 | 62.62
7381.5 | 64.66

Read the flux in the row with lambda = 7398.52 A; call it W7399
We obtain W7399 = 63.93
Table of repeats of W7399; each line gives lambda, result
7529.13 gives 61.42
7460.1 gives 61.69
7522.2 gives 64.04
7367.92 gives 63.36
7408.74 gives 61.66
